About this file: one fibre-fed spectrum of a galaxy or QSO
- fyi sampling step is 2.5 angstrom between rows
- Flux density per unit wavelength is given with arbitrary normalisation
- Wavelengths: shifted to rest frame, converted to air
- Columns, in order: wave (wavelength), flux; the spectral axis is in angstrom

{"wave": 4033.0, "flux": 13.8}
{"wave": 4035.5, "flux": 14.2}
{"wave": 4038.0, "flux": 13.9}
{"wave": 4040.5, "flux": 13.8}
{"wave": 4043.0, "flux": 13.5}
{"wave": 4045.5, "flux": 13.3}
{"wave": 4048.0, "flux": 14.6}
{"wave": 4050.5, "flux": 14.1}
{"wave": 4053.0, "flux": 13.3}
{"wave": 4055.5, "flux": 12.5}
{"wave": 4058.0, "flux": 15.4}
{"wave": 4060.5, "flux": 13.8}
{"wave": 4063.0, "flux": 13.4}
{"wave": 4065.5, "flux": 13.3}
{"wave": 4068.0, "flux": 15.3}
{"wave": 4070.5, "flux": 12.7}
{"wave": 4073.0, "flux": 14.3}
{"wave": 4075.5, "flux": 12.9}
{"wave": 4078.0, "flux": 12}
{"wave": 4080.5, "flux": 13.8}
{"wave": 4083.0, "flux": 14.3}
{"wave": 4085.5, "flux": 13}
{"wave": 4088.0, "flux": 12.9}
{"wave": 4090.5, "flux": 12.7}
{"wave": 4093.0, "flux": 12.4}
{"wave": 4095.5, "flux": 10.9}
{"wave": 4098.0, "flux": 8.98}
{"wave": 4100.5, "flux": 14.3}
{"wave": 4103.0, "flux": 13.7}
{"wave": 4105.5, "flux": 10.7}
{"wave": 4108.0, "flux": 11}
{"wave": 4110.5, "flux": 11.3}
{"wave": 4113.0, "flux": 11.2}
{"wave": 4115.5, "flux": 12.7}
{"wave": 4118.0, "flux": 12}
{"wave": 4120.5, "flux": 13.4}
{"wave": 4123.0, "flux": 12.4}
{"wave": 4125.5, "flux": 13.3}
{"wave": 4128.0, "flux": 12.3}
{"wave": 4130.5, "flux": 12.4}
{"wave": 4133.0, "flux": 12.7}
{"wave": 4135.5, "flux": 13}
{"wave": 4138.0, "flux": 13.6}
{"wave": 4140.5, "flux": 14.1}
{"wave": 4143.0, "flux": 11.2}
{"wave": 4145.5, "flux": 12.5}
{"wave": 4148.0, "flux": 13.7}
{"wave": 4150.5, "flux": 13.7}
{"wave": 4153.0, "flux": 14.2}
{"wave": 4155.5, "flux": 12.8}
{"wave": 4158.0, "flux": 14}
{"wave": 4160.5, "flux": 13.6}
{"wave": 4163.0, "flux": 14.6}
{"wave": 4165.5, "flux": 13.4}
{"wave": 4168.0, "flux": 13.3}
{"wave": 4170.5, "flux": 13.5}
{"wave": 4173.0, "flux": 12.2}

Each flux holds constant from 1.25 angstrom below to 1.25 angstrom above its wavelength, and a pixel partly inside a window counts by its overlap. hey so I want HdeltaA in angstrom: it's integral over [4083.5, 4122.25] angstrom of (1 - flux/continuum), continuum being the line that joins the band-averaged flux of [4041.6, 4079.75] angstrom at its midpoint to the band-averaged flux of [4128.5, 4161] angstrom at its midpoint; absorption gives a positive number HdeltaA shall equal 3.7 angstrom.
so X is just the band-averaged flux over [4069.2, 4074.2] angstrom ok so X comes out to 13.5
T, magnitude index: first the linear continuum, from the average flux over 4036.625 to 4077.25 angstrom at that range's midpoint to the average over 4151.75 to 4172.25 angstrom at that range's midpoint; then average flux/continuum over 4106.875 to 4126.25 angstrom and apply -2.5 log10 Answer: 0.13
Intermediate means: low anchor 13.7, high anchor 13.6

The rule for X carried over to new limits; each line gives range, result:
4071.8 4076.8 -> 13.6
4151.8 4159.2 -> 13.7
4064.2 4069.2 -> 14.3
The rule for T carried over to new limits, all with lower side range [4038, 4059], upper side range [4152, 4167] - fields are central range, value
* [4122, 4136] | 0.09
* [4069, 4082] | 0.05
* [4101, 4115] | 0.17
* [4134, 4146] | 0.07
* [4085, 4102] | 0.14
